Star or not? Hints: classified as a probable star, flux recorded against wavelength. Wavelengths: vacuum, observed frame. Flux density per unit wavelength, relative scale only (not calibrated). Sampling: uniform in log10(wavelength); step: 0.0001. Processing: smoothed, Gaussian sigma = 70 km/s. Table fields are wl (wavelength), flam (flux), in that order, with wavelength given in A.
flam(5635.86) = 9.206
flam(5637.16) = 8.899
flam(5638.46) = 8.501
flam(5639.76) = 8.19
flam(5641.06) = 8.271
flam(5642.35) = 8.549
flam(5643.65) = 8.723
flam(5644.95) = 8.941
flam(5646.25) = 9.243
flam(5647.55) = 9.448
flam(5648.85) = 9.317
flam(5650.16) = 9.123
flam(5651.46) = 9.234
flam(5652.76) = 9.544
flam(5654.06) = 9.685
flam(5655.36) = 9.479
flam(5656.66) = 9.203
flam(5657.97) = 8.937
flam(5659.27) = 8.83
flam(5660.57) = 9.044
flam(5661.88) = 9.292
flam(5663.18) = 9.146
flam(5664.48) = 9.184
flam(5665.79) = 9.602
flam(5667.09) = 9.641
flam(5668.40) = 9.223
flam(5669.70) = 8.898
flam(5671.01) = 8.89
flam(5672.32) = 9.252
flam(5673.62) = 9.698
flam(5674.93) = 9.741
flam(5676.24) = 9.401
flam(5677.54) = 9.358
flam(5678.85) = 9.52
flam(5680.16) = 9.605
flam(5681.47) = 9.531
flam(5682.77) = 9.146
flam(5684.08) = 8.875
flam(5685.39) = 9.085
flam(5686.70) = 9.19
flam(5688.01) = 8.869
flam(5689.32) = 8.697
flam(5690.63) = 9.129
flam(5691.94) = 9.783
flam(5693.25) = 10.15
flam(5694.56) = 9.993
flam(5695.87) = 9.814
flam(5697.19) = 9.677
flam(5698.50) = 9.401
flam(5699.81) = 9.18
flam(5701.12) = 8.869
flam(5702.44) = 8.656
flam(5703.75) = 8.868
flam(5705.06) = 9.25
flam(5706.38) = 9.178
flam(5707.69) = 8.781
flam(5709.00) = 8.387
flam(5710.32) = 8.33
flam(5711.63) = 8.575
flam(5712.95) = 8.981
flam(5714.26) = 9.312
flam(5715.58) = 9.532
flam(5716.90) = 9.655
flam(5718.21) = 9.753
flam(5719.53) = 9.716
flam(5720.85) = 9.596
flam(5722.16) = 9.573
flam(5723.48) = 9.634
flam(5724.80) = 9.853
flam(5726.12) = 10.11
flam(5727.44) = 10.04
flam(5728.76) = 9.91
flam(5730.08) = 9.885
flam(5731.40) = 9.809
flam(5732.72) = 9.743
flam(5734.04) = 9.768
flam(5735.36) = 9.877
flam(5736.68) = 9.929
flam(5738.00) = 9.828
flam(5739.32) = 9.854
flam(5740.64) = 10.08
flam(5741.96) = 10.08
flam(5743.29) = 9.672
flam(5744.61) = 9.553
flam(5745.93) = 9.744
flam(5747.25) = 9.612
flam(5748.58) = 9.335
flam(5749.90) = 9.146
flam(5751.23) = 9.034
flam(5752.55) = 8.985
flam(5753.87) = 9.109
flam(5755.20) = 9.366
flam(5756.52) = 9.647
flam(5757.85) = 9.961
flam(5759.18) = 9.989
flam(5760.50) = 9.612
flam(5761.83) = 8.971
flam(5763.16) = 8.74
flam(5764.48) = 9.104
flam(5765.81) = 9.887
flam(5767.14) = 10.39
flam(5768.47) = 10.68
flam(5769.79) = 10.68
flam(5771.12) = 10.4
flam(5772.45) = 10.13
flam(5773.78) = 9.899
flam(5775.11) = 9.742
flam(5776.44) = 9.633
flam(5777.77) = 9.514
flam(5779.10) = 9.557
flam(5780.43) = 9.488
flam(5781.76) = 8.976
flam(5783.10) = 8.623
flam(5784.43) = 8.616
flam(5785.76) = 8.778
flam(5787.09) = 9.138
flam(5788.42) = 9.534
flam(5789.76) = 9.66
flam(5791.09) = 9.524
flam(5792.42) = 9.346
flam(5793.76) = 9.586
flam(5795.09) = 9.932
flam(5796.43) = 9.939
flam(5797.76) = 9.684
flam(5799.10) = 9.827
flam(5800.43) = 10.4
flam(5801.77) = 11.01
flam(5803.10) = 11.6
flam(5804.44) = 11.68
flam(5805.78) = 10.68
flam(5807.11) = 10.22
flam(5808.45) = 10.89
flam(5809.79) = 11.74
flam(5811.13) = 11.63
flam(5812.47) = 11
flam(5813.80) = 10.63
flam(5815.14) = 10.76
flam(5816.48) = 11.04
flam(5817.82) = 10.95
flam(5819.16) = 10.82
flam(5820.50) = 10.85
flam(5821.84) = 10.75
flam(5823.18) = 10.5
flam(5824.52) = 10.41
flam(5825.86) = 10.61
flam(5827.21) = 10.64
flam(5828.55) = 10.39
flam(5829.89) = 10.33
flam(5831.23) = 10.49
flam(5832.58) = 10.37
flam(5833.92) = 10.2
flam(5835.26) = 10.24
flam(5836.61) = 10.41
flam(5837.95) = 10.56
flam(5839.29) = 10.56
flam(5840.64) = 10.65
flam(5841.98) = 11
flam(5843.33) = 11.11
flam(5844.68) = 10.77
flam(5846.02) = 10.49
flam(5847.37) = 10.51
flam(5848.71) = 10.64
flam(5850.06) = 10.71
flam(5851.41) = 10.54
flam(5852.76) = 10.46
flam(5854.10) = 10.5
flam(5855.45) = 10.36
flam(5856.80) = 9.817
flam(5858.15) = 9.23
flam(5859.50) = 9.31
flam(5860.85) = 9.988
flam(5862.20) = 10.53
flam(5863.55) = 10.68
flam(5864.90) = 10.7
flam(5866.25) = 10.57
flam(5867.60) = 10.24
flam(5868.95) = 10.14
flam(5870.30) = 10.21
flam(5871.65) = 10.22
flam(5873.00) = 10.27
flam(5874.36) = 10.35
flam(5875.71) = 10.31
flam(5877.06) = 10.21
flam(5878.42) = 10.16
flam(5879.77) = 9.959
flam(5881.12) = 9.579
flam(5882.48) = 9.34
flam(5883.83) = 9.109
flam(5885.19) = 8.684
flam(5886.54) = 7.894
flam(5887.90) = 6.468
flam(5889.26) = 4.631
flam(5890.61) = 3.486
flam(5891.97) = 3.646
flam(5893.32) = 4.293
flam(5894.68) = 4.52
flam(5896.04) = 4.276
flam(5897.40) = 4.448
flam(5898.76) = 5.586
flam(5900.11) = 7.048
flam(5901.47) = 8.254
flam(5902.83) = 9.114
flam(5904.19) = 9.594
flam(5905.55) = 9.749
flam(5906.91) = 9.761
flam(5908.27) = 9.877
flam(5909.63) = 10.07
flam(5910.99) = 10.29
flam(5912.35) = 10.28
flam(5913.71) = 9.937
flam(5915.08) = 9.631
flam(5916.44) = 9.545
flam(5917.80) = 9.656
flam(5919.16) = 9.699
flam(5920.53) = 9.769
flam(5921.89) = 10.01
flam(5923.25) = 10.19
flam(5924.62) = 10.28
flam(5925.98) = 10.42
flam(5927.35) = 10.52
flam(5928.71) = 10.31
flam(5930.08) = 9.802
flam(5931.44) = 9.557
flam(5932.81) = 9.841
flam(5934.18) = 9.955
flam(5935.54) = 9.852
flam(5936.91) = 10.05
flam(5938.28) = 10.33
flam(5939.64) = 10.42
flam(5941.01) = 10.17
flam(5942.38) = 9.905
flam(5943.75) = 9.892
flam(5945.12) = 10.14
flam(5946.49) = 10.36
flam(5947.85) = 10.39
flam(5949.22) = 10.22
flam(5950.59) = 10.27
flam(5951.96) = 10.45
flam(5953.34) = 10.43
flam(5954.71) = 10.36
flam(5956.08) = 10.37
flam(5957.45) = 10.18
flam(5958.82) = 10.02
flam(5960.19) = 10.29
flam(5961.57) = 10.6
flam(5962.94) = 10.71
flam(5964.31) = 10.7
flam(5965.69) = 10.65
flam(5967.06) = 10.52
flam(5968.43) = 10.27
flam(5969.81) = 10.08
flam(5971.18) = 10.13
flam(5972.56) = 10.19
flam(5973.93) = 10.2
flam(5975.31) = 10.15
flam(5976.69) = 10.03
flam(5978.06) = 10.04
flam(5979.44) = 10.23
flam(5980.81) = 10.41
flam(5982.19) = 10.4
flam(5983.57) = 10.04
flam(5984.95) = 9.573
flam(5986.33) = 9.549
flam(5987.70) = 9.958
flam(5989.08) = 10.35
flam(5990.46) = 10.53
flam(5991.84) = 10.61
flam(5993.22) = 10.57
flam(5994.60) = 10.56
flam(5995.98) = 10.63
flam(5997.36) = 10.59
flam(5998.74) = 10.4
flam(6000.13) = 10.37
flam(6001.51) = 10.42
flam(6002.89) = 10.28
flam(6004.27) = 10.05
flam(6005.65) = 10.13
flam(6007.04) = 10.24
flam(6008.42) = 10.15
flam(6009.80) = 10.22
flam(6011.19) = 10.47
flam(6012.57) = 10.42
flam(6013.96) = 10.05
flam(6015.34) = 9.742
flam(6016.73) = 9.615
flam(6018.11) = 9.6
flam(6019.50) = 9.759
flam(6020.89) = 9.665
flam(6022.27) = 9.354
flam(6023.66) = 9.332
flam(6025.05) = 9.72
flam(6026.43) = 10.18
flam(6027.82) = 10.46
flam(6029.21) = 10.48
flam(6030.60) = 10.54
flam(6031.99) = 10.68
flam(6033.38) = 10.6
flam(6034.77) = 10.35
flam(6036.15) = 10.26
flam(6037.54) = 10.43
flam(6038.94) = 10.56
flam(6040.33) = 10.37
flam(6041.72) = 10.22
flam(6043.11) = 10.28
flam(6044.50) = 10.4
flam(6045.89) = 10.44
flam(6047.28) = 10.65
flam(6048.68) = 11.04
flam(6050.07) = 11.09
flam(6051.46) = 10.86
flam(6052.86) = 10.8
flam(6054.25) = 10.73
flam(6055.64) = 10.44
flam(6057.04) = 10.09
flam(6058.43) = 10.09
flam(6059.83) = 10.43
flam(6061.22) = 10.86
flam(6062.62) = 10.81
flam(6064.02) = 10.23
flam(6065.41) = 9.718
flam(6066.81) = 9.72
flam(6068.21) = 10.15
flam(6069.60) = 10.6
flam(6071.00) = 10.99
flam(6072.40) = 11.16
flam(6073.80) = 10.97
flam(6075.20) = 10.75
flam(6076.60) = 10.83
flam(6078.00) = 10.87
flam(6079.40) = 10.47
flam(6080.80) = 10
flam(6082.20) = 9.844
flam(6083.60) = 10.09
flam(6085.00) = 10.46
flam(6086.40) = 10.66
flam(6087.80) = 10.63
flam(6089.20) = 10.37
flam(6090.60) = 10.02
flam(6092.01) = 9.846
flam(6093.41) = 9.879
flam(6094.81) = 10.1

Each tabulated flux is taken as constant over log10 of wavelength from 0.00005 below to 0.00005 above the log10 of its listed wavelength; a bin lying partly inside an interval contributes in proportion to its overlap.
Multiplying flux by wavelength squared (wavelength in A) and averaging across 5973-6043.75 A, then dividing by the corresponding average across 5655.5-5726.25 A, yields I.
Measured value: 1.2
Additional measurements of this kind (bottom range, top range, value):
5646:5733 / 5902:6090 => 1.22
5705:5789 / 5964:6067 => 1.18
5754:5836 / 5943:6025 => 1.07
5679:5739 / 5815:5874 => 1.16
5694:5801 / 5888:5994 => 1.06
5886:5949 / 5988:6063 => 1.22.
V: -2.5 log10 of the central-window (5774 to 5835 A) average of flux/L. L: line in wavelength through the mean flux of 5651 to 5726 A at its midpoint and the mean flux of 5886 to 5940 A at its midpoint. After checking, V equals -0.15 mag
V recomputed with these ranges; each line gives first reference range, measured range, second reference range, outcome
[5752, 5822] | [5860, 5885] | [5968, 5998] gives 0.00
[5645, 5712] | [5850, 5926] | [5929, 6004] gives 0.11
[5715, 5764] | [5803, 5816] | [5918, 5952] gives -0.13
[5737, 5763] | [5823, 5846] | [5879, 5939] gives -0.16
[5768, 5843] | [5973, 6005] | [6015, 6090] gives 0.01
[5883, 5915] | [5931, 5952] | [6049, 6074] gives -0.22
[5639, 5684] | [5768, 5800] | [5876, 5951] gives -0.06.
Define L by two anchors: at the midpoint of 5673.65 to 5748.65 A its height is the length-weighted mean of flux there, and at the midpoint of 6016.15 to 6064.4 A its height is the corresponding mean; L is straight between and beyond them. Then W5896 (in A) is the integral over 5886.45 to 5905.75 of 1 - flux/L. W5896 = 7.5 A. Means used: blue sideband 9.47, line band 6.06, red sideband 10.3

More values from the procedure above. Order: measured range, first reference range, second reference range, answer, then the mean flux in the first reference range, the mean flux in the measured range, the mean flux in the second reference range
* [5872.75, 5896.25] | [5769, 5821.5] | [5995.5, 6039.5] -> 5.85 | 10.2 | 7.64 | 10.2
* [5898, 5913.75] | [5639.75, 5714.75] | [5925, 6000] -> 1.51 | 9.18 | 9.08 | 10.2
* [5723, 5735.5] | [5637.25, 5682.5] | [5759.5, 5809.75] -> -0.40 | 9.18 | 9.86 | 9.87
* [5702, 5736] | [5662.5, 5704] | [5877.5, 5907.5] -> -1.73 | 9.32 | 9.42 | 7.27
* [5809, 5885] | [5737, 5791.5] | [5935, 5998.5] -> -4.42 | 9.57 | 10.4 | 10.3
